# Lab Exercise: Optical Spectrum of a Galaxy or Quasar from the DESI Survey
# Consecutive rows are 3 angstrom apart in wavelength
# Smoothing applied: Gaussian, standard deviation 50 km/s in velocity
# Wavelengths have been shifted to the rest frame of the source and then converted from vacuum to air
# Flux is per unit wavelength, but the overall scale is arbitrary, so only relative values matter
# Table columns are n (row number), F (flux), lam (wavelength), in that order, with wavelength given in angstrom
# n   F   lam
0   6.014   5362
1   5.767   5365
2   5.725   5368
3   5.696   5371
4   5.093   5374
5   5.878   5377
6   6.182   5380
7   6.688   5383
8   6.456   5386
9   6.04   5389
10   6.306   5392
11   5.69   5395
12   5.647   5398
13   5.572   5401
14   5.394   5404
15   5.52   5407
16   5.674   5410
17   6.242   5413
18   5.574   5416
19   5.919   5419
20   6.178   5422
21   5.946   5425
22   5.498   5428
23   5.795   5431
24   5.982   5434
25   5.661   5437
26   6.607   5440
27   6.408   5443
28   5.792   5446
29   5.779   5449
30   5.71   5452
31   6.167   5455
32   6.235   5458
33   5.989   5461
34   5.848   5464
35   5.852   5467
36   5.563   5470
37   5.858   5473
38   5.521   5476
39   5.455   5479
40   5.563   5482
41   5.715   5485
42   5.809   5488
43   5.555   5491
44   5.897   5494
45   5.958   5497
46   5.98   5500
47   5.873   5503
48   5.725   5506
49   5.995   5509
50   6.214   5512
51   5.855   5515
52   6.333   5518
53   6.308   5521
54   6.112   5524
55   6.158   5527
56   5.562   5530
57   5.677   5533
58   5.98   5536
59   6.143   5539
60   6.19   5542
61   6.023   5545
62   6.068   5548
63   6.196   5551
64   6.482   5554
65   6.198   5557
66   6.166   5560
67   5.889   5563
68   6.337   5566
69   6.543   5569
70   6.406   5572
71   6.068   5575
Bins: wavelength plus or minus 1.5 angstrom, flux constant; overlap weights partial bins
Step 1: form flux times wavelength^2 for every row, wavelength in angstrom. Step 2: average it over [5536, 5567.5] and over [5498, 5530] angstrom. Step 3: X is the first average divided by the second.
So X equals 1.0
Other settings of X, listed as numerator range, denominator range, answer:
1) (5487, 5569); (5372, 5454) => 1.07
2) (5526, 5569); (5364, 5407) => 1.10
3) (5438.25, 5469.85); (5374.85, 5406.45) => 1.03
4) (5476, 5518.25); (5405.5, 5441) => 1.02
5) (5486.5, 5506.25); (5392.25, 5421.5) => 1.05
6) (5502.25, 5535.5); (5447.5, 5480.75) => 1.05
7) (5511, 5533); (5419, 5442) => 1.05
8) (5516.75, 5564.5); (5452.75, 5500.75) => 1.07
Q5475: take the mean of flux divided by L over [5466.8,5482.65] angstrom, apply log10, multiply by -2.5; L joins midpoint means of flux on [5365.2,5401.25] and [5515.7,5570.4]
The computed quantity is 0.08 mag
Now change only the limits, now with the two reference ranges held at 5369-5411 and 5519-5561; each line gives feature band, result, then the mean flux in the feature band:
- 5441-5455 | -0.006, 5.97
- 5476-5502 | 0.051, 5.73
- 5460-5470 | 0.023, 5.84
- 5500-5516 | 0.018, 5.94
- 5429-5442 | -0.016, 6.01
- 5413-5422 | -0.002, 5.9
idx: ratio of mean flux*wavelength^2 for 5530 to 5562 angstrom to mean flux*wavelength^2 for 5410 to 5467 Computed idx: 1.06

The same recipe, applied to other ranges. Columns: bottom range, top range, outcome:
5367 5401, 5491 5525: 1.06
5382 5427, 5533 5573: 1.10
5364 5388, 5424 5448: 1.03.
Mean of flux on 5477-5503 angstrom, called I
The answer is 5.74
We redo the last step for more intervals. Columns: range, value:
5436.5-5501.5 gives 5.86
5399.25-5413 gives 5.62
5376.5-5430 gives 5.91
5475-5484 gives 5.52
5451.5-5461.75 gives 6.06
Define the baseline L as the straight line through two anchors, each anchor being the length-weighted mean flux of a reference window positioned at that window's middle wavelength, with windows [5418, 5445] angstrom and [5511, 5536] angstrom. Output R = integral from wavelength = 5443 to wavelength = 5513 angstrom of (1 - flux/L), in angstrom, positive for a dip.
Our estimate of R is 2.0 angstrom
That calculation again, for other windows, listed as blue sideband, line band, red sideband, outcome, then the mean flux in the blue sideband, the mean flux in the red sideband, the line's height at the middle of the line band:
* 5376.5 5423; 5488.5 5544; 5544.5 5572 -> 1.6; 5.93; 6.23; 6.15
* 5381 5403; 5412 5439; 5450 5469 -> 0.6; 6.04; 5.95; 6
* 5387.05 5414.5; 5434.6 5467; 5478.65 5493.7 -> -1.7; 5.8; 5.65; 5.71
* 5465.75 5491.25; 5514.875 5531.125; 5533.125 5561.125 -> -0.3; 5.66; 6.14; 5.97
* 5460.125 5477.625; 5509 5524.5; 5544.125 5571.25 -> -0.4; 5.76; 6.22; 6.01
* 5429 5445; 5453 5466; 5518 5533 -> 0.0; 6.06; 6.03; 6.05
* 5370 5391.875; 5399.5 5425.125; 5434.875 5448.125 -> 1.2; 6.03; 6.09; 6.06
